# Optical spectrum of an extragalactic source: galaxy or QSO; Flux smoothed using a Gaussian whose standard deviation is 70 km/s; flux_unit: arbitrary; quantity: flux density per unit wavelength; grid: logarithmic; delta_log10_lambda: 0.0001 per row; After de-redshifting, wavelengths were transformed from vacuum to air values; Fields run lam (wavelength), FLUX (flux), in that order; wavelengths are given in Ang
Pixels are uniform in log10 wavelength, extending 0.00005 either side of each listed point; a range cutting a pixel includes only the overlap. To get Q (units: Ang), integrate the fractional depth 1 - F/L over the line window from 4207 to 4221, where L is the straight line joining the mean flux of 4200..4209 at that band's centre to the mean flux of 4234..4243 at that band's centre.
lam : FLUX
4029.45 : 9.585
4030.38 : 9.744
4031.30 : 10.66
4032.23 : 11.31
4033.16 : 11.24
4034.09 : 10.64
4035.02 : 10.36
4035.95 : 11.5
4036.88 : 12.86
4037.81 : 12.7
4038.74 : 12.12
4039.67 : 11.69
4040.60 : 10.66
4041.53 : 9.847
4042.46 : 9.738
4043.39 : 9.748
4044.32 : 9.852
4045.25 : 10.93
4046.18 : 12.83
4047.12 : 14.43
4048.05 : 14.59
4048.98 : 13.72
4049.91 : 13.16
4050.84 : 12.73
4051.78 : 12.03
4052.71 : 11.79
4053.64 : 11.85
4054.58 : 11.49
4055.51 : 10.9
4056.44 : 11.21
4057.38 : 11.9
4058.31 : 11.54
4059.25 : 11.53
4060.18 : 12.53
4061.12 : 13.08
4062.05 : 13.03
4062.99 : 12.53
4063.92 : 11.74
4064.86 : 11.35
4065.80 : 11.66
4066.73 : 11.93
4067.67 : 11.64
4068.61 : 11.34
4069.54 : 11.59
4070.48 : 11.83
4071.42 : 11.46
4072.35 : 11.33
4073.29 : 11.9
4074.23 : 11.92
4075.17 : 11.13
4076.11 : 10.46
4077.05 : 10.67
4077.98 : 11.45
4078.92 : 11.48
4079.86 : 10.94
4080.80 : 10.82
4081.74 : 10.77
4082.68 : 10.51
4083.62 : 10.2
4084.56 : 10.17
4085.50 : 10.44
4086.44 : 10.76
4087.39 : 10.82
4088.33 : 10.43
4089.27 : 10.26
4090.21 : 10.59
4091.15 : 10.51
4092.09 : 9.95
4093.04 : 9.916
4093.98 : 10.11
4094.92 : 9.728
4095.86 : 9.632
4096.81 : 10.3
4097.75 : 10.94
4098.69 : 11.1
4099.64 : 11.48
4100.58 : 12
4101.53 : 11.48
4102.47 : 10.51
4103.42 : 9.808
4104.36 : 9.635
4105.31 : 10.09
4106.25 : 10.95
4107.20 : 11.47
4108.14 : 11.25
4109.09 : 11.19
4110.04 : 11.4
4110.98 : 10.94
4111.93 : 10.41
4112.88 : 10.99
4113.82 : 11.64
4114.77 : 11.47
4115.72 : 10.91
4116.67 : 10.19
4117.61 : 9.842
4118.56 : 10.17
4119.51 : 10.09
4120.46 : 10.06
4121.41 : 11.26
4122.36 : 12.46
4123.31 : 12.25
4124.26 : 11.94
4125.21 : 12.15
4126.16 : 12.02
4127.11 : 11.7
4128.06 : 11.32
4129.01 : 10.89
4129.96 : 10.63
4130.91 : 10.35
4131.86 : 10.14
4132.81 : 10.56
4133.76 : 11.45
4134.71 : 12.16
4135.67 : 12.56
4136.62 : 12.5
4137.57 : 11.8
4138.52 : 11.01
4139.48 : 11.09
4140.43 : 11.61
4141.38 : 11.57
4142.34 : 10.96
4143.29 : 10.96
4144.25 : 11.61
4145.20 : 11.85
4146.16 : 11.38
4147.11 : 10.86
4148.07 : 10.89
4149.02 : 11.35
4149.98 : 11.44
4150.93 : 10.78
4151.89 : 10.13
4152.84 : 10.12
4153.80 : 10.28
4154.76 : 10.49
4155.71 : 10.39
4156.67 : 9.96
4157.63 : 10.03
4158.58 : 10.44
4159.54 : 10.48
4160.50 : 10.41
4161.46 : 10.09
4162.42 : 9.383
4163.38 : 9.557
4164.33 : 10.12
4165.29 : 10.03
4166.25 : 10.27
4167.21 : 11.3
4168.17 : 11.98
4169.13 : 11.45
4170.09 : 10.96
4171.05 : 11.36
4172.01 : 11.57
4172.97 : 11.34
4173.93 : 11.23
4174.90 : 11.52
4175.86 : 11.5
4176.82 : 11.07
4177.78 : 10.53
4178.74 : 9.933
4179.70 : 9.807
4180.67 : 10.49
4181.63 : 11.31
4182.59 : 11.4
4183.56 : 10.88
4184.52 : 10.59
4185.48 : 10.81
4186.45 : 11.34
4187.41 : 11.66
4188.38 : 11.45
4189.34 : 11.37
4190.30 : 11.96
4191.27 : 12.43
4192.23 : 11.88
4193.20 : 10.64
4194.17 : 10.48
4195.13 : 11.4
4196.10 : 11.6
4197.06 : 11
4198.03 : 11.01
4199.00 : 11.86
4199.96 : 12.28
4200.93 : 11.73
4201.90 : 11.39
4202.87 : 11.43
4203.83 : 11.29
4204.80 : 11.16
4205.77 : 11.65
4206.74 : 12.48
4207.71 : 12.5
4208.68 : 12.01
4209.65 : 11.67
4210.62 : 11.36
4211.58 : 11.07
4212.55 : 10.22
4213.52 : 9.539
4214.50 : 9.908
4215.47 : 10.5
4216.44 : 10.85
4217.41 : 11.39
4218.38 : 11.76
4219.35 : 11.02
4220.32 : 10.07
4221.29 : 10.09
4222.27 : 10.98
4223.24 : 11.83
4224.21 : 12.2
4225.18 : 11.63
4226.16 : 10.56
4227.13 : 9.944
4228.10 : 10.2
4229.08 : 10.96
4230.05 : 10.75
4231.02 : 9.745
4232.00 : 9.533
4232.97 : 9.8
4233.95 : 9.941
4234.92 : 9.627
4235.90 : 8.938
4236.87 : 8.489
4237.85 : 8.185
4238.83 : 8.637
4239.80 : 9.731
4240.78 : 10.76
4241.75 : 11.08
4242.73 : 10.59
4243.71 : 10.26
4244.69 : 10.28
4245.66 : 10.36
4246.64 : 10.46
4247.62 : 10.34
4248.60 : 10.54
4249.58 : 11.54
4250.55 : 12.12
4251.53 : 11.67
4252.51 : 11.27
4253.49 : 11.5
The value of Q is 0.2 Ang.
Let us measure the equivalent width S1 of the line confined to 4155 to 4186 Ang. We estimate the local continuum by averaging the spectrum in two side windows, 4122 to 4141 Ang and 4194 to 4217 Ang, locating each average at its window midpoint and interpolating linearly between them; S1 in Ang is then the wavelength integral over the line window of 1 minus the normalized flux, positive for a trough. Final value 1.9 Ang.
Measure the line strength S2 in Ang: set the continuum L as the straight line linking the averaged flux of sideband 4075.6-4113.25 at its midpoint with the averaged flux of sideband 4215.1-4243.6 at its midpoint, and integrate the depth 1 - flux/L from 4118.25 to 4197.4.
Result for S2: -4.0 Ang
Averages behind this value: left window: 10.7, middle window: 11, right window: 10.3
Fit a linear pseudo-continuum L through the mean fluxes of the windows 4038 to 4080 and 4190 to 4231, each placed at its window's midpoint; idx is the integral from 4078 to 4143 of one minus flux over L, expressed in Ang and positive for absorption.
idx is 3.5 Ang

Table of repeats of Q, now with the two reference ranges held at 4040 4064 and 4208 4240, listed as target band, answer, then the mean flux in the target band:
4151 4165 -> 1.07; 10.2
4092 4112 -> 1.40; 10.7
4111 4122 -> 0.66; 10.7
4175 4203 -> -1.30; 11.2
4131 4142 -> -0.27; 11.4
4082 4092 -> 0.99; 10.5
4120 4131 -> -0.18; 11.5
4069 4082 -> 0.47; 11.3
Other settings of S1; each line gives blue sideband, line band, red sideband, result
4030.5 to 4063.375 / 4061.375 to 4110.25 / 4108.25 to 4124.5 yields 1.57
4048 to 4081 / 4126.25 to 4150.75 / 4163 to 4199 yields 0.07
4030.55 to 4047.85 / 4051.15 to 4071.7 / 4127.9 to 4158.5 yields -1.05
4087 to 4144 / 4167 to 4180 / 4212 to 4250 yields -0.58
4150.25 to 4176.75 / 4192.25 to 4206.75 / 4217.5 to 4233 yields -0.95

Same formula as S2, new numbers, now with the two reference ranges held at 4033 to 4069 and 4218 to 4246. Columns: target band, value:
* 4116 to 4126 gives 0.13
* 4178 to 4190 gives -0.28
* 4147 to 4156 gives 0.23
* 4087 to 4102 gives 1.13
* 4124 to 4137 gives -0.36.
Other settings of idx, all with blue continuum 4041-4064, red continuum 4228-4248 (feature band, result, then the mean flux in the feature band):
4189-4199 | -1.0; 11.4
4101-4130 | 0.6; 11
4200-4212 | -1.6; 11.7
